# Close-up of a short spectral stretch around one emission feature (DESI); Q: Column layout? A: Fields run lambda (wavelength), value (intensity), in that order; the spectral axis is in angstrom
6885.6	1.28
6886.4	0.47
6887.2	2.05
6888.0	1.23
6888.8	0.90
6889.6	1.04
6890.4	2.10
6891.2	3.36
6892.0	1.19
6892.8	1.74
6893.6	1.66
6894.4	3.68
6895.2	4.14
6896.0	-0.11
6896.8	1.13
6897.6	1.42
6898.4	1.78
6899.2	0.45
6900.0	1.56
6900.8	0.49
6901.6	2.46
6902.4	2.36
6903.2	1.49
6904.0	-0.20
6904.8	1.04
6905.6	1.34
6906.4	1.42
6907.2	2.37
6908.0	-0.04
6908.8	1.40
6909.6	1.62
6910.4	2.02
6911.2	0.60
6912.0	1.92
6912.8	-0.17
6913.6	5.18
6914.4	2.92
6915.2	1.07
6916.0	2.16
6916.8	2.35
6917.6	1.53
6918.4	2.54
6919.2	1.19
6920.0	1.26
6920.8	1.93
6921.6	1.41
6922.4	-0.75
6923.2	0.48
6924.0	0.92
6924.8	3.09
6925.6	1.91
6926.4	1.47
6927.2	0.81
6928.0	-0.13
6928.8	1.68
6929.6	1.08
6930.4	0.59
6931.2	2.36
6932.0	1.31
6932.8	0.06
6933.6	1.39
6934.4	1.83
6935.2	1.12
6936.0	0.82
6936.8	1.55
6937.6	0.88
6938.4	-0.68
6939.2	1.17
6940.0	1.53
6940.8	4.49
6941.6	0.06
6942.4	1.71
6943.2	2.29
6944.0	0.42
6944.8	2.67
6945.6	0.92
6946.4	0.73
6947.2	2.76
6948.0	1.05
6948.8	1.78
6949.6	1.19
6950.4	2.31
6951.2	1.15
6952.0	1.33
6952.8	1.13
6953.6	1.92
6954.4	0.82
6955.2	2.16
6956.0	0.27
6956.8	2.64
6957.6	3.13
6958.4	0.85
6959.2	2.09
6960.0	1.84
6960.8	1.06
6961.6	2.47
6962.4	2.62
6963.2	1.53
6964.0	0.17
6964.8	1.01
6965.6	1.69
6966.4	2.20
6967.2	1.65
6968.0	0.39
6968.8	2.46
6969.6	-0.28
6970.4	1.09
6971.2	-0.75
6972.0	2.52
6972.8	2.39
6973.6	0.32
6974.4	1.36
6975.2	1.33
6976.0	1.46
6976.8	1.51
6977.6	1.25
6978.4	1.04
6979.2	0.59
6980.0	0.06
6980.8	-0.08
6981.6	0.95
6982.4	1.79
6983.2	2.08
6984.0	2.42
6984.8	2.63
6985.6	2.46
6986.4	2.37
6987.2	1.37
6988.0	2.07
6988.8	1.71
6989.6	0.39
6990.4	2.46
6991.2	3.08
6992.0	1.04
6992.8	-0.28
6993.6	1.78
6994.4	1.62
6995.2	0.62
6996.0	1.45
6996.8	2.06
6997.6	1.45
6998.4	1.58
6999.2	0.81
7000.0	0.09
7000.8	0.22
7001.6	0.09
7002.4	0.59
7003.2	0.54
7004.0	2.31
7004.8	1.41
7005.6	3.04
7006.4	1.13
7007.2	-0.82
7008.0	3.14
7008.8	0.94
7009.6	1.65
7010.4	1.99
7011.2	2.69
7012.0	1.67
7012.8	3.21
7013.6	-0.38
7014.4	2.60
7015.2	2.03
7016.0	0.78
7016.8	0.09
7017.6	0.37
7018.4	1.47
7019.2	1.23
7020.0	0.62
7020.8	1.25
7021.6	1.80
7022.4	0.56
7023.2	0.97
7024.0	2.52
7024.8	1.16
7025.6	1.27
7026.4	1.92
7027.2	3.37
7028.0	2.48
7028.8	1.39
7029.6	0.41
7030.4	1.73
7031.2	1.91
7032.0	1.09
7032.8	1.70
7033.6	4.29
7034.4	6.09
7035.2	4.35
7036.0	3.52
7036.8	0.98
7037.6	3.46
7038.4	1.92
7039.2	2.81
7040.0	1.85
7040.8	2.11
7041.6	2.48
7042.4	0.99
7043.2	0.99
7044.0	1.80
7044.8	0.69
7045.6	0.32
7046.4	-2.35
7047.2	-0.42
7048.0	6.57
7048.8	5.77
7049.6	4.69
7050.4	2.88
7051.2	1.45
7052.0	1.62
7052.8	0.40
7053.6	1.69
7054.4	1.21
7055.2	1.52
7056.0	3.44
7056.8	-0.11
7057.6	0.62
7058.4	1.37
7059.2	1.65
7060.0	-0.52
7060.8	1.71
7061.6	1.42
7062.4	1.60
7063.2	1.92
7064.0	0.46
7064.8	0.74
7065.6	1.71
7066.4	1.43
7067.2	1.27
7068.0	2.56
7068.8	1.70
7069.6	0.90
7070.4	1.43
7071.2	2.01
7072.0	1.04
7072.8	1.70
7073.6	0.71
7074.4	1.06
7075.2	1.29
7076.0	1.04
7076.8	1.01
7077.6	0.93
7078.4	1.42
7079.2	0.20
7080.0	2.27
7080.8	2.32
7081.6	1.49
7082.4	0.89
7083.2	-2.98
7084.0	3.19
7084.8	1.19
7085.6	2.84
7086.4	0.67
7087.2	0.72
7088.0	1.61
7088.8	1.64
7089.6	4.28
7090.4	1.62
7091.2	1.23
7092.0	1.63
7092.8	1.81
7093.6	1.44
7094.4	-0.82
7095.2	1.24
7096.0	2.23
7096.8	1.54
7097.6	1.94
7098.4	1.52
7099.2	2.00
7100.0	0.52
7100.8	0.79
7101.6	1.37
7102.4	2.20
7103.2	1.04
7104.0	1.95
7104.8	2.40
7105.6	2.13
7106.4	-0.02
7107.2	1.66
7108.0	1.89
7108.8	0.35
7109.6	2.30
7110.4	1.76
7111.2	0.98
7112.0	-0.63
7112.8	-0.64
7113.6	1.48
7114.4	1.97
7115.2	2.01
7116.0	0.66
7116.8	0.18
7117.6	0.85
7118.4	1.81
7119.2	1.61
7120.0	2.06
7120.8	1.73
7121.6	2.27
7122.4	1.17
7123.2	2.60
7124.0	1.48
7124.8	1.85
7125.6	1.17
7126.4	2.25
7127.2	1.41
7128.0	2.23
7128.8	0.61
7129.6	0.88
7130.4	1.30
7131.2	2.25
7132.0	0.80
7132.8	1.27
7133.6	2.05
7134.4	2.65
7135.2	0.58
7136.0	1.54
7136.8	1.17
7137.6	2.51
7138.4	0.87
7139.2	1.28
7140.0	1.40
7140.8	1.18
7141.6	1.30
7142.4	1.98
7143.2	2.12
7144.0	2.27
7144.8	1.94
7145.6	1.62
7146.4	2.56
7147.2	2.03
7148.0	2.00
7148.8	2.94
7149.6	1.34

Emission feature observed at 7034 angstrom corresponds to [S II] 6716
